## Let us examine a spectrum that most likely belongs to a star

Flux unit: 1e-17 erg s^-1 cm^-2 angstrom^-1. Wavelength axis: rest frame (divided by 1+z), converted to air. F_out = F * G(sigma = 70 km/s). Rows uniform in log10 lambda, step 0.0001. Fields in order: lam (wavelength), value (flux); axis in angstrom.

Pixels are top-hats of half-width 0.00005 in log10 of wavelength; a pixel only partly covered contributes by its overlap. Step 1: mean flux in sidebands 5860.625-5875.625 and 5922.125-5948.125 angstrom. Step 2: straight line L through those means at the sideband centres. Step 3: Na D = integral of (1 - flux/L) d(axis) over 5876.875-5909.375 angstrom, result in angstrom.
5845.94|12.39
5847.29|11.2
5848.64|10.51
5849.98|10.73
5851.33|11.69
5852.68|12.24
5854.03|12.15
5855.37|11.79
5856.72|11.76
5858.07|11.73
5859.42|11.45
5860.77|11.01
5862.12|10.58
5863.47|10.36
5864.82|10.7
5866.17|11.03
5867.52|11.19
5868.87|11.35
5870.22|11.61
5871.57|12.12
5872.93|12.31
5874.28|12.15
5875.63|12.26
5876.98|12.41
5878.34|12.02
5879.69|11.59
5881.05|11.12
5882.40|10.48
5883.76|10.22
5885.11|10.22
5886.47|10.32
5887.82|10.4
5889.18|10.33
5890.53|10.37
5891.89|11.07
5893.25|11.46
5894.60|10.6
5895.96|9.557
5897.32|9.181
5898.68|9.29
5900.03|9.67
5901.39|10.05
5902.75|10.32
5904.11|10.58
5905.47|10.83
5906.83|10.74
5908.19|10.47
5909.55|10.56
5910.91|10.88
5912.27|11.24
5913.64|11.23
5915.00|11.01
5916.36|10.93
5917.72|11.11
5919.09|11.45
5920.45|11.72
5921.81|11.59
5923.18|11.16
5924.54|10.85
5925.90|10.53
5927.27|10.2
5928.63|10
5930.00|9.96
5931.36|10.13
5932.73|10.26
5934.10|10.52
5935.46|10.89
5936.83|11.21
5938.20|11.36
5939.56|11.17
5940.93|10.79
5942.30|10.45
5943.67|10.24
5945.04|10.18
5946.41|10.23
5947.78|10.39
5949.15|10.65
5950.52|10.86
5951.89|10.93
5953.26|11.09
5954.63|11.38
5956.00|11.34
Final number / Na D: 1.6 angstrom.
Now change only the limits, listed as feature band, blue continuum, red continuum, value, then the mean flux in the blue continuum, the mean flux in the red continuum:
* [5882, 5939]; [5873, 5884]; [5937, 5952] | 2.83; 11.6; 10.7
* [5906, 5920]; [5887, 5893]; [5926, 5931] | -0.90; 10.6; 10.1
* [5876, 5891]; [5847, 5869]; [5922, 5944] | 0.21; 11.3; 10.6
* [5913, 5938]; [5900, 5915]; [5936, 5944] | -0.11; 10.7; 10.9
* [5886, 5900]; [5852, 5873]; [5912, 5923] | 1.38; 11.4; 11.3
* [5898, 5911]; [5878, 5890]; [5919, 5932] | 0.49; 10.7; 10.7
